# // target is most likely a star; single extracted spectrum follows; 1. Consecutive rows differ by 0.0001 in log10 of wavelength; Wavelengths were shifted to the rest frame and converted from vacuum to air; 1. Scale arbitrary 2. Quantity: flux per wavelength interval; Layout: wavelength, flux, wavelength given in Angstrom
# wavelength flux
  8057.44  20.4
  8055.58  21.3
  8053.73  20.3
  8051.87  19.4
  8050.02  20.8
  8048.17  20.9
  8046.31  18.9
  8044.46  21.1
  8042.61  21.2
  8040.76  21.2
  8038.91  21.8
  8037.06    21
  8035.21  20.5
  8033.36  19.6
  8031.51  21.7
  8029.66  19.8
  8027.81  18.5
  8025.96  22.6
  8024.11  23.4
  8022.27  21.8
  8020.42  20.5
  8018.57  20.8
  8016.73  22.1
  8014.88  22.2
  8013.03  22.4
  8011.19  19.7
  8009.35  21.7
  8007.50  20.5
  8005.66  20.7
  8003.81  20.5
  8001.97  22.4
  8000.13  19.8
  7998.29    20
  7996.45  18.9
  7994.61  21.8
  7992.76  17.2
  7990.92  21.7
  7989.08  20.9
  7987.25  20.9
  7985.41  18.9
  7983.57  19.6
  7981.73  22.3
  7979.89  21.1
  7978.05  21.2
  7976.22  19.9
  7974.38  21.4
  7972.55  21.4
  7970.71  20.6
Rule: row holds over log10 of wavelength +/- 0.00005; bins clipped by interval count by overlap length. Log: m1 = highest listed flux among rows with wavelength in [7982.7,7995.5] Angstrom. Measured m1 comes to 21.8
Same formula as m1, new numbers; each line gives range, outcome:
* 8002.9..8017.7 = 22.4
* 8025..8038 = 22.6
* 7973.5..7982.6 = 22.3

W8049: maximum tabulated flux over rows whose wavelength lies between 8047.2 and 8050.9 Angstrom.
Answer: 20.9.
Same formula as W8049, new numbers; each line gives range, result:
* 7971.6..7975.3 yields 21.4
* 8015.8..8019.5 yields 22.1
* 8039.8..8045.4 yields 21.2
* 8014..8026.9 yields 23.4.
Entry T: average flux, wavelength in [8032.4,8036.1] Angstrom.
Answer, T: 20.1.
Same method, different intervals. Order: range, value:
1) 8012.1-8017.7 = 22.2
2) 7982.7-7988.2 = 19.8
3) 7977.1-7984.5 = 21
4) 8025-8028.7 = 20.6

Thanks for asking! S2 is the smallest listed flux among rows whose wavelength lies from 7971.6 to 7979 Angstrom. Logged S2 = 19.9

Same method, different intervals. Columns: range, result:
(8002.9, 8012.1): 19.7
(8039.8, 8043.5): 21.2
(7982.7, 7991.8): 18.9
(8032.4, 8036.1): 19.6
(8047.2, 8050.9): 20.8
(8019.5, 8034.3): 18.5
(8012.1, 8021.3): 20.5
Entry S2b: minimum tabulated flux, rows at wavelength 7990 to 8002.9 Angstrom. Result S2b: 17.2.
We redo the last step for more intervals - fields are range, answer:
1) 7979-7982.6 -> 21.1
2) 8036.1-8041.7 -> 21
